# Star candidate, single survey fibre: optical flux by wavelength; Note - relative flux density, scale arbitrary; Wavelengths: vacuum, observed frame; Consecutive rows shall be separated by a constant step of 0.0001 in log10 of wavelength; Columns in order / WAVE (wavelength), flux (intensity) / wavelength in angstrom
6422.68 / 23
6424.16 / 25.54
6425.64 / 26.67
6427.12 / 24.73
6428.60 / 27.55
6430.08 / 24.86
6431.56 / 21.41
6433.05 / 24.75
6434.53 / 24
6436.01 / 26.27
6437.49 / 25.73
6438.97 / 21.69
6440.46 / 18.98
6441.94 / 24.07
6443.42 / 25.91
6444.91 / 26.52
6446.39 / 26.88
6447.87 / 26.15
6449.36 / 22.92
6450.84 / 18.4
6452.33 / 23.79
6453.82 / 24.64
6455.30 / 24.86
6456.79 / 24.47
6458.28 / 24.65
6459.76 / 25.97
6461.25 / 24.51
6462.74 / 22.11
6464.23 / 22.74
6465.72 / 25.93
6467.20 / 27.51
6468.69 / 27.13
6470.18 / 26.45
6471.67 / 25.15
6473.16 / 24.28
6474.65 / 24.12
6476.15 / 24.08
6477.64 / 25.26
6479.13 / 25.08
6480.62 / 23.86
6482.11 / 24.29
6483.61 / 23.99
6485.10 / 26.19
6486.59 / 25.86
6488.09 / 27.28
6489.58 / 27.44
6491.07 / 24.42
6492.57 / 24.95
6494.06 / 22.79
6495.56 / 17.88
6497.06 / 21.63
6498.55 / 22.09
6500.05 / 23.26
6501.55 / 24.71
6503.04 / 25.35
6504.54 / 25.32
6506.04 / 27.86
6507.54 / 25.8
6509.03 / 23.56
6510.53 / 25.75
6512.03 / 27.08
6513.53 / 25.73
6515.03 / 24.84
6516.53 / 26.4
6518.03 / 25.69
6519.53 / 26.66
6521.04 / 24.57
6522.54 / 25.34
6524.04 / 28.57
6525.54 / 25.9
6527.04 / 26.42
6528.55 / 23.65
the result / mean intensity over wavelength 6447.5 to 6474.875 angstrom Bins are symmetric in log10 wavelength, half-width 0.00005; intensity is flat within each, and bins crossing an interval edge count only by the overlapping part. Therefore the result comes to 24.5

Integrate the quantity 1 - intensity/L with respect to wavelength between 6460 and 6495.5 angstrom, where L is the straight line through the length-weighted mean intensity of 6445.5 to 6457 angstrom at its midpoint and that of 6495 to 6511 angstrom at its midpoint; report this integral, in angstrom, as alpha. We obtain -1.3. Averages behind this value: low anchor 24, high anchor 24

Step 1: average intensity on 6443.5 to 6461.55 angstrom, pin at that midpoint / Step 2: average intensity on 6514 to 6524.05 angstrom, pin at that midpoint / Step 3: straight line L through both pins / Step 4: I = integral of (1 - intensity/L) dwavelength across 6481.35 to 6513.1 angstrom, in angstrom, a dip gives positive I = 0.92 angstrom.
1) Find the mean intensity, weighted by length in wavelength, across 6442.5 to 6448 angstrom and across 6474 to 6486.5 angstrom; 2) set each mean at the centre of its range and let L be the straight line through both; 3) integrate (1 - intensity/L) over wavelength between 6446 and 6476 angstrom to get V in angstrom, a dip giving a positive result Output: 1.1 angstrom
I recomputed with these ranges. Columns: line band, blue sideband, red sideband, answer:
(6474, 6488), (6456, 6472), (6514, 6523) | 0.23 angstrom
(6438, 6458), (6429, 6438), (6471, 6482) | 0.59 angstrom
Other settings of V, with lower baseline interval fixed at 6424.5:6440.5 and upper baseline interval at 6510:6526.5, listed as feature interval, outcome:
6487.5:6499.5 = 1.0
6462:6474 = 0.0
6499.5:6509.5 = 0.2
